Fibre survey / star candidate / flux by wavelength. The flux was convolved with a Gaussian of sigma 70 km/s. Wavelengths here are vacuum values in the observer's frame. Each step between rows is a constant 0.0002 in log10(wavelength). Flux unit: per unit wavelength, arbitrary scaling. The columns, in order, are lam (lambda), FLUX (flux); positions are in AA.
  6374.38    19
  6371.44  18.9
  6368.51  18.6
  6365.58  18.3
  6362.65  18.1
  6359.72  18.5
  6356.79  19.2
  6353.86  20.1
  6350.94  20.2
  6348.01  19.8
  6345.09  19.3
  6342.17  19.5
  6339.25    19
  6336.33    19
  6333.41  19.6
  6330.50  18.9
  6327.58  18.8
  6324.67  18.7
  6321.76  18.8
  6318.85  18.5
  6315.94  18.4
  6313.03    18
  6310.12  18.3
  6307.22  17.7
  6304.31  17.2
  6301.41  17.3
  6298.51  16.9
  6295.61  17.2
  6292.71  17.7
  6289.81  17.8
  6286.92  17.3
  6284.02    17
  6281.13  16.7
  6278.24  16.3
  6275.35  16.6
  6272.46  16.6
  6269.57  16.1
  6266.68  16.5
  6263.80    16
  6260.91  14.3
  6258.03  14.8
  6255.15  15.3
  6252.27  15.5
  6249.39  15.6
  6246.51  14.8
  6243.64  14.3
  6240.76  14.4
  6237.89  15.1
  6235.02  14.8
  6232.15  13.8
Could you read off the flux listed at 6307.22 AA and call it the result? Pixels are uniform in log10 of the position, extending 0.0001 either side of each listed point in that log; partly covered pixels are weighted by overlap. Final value 17.7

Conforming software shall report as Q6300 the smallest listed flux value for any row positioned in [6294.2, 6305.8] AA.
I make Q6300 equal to 16.9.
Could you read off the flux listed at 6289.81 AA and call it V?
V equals 17.8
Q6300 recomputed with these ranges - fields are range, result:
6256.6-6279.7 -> 14.3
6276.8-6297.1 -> 16.3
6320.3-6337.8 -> 18.7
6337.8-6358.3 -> 19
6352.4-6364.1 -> 18.1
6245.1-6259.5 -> 14.8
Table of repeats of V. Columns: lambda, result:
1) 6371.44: 18.9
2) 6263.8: 16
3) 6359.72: 18.5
